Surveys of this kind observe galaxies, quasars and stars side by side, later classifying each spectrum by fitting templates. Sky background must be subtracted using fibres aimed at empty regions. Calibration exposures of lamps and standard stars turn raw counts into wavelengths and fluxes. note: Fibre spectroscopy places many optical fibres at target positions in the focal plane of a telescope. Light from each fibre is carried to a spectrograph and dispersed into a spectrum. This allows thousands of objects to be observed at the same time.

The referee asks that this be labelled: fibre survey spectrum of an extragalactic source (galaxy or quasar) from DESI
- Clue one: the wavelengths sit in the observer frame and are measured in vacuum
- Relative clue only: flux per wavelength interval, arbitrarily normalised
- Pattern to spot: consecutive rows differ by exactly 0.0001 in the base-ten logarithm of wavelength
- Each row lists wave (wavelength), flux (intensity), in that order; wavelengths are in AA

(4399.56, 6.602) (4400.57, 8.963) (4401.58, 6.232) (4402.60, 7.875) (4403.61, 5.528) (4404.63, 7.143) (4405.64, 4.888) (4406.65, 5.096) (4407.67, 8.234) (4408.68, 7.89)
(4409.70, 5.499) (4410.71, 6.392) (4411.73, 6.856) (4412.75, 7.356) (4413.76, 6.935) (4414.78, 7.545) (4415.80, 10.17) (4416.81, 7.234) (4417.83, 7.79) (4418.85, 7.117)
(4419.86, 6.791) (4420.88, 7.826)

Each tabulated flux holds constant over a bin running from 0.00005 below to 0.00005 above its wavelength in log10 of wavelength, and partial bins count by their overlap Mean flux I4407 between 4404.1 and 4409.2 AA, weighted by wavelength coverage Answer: 6.64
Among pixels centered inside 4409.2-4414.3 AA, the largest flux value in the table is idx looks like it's 7.356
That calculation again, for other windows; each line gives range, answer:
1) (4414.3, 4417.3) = 10.17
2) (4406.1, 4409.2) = 8.234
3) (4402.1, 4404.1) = 7.875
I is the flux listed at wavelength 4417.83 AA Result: 7.79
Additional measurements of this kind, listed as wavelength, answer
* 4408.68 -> 7.89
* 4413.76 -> 6.935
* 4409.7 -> 5.499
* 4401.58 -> 6.232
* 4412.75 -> 7.356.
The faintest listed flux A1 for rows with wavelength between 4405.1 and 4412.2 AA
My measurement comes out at 4.888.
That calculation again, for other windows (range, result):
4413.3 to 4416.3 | 6.935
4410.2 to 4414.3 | 6.392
